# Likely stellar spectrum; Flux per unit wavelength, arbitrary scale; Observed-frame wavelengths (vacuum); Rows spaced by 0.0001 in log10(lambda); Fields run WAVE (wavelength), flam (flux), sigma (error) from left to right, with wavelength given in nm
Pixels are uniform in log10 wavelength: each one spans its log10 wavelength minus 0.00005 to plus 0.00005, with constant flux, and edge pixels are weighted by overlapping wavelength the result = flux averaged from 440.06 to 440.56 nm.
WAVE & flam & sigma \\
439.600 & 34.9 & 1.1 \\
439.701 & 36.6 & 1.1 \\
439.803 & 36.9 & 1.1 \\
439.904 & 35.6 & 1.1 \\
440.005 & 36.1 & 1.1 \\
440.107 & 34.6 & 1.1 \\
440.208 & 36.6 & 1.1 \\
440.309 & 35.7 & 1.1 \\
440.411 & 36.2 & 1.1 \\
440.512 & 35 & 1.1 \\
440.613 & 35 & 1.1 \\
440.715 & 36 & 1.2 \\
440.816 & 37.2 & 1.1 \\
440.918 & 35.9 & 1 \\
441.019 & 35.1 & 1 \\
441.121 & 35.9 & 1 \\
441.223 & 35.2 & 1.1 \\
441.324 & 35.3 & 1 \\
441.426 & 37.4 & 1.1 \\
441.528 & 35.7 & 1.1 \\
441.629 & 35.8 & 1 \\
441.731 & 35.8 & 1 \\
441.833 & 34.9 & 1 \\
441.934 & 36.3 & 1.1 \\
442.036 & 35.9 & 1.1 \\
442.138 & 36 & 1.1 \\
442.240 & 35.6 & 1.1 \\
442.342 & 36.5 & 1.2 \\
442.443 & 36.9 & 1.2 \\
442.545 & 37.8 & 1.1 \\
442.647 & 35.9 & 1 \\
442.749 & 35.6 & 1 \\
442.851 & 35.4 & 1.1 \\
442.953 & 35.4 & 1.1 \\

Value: 35.7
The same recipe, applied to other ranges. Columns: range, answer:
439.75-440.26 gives 36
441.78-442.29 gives 35.7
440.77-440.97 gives 36.5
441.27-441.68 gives 36.1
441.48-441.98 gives 35.8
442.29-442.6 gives 37.1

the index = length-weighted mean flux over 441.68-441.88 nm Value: 35.3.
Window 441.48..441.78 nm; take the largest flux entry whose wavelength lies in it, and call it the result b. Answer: 35.8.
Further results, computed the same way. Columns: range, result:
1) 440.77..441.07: 37.2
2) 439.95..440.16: 36.1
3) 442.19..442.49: 36.9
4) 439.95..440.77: 36.6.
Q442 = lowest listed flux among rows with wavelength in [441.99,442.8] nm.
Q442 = 35.6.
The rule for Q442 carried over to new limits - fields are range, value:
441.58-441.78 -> 35.8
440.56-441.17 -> 35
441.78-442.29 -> 34.9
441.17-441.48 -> 35.2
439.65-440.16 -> 34.6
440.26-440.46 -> 35.7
